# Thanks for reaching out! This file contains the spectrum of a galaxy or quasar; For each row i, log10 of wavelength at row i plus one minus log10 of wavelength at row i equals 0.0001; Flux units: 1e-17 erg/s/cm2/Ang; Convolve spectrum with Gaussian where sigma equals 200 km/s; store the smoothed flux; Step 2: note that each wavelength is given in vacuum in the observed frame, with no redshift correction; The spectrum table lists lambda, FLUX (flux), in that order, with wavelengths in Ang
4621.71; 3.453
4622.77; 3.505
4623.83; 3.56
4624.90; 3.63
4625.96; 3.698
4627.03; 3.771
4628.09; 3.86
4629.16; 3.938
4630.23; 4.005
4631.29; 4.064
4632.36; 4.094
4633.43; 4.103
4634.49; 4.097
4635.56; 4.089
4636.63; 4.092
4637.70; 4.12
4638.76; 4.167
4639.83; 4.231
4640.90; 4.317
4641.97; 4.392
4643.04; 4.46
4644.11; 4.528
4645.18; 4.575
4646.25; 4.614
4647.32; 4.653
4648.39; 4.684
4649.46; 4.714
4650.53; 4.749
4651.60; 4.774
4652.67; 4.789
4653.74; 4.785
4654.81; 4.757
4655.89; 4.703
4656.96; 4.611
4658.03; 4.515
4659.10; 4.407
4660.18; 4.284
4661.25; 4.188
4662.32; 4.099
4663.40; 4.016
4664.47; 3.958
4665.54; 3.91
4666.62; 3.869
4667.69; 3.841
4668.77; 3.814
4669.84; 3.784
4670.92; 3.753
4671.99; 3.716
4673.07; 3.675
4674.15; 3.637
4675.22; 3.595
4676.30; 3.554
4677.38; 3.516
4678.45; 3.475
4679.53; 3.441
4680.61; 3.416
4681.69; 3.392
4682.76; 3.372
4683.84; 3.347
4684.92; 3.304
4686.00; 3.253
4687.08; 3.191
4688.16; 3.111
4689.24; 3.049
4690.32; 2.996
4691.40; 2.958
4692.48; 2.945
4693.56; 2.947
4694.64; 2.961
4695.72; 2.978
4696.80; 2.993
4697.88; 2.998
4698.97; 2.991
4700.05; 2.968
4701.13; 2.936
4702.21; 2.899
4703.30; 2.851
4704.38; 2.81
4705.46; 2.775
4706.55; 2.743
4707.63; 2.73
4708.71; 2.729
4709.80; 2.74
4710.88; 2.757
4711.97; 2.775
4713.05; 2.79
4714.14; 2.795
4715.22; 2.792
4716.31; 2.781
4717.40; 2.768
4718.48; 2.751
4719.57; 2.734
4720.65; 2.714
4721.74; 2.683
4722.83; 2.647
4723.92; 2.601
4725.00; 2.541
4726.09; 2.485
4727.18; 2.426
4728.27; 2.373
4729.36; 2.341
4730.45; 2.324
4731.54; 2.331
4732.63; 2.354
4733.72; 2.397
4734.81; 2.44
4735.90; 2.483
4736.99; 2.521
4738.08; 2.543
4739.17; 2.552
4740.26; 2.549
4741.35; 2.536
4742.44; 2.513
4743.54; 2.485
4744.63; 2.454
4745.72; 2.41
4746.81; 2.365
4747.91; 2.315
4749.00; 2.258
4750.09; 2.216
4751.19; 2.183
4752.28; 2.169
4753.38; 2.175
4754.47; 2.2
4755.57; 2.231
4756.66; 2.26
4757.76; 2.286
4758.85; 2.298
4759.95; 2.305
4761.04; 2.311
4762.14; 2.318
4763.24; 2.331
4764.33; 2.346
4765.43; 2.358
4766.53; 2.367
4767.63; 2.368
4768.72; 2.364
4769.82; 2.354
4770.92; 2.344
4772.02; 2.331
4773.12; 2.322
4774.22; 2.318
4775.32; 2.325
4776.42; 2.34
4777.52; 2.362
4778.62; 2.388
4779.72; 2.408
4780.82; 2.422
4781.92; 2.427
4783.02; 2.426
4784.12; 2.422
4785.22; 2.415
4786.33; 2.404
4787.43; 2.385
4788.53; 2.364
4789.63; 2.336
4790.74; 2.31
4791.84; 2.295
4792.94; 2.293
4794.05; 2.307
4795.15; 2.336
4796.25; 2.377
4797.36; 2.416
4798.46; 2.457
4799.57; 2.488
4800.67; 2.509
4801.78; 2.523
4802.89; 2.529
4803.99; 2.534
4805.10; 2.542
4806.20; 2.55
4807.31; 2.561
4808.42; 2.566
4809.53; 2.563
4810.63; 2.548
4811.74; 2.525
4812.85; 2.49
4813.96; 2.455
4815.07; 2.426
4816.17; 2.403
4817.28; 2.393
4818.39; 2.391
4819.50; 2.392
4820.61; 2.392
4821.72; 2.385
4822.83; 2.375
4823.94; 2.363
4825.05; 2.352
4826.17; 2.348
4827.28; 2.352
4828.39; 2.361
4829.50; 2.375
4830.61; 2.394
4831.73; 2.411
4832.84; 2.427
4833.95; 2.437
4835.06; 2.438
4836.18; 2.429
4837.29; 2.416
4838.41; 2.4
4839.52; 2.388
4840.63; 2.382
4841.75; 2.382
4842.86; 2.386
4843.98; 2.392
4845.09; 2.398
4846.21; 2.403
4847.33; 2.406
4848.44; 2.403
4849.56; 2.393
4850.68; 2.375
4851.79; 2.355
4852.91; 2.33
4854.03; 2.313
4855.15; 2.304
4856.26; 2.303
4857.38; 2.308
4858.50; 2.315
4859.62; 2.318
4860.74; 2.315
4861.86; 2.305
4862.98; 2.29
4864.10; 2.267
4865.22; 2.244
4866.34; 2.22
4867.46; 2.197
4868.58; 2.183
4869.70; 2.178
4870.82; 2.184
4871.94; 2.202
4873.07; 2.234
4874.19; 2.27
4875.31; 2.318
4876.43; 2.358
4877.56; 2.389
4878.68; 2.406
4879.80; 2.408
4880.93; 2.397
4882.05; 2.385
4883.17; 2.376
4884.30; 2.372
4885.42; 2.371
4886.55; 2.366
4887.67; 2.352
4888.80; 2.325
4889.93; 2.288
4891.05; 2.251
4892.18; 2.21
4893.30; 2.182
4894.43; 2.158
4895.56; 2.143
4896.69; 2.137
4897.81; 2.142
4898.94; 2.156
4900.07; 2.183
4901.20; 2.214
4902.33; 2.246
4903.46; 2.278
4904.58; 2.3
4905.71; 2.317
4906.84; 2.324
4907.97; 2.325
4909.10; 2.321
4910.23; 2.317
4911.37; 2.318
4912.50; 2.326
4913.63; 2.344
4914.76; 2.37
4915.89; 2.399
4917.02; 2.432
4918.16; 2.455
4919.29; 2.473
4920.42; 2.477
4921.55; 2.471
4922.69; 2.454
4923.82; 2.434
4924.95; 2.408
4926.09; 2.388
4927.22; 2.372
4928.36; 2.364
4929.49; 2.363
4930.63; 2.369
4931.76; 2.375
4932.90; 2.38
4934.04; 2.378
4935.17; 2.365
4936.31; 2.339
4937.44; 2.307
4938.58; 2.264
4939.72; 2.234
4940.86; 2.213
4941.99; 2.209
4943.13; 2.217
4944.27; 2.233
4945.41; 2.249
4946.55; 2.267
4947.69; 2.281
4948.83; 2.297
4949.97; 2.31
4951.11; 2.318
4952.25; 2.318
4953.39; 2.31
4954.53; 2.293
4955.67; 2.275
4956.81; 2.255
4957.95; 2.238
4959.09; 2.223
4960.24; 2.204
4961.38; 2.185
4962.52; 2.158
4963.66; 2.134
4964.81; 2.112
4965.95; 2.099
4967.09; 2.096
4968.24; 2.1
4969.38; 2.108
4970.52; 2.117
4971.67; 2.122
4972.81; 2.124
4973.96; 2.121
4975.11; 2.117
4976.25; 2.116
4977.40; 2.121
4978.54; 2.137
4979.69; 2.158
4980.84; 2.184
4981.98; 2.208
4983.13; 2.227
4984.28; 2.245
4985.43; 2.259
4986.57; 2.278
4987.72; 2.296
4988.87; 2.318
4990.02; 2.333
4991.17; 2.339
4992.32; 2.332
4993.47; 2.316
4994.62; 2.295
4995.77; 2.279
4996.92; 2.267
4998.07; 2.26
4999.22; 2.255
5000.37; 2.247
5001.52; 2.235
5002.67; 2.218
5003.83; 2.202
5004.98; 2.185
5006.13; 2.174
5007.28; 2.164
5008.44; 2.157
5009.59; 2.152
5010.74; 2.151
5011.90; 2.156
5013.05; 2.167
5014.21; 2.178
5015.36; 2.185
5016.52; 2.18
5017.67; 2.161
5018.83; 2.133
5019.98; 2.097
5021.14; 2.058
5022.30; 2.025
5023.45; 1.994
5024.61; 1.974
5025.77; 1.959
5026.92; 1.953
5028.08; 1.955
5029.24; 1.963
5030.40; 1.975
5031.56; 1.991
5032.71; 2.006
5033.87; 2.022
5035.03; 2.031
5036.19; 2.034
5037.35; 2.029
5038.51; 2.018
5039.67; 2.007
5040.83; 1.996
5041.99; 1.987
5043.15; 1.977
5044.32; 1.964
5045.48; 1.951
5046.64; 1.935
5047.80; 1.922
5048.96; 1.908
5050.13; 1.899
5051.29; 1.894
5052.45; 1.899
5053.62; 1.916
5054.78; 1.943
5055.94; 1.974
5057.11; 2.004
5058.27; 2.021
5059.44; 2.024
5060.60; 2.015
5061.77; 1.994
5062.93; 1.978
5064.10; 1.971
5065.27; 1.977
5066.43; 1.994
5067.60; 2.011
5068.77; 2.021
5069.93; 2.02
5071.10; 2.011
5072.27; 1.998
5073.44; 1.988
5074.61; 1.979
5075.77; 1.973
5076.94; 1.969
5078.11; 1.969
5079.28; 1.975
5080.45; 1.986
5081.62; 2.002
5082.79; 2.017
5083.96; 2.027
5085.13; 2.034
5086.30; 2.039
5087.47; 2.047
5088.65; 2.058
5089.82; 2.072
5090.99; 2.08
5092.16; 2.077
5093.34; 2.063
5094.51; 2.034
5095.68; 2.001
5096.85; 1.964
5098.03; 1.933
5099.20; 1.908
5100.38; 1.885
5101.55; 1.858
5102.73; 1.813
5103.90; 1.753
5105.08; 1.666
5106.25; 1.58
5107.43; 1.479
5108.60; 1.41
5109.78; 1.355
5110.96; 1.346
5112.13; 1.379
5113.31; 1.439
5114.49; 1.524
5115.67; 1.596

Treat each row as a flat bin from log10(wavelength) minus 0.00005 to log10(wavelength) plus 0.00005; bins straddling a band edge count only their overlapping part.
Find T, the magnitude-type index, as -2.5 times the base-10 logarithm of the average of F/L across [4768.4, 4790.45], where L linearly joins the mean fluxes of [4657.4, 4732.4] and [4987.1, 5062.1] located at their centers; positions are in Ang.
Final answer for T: 0.21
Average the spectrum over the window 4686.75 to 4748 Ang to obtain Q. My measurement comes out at 2.7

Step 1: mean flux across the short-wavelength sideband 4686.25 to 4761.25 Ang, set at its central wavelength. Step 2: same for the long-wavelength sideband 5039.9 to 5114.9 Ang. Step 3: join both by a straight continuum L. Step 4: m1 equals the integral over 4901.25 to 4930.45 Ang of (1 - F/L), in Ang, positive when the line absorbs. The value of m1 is -1.8 Ang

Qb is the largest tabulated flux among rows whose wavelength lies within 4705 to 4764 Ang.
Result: 2.795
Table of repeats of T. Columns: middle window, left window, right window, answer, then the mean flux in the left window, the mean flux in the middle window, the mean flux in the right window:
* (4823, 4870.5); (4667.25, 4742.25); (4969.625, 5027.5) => 0.10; 2.94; 2.35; 2.18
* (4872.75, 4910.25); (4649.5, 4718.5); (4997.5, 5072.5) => 0.15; 3.46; 2.29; 2.04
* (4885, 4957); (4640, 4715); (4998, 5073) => 0.11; 3.63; 2.31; 2.04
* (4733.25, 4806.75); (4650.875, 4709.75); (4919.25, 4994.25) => 0.29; 3.53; 2.38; 2.26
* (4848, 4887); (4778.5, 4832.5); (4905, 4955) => 0.03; 2.42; 2.31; 2.34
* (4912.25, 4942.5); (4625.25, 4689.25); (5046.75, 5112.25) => 0.13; 4.02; 2.37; 1.92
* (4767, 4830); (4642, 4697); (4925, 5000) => 0.29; 3.86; 2.41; 2.25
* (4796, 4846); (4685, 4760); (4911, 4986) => 0.02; 2.63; 2.44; 2.27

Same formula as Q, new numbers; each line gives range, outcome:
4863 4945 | 2.31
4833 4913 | 2.31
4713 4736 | 2.57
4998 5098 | 2.04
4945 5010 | 2.22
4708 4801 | 2.44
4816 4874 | 2.34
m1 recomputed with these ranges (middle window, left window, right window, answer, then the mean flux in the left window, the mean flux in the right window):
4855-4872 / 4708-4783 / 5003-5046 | 0.20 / 2.45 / 2.06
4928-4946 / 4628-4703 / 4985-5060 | 1.50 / 3.84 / 2.09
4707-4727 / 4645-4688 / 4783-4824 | 4.20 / 4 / 2.43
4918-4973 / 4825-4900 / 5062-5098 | -1.92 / 2.32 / 2.01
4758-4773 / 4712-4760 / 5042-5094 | 0.55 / 2.47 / 1.99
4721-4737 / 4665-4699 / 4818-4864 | 3.18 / 3.37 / 2.37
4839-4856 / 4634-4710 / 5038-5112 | 3.29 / 3.72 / 1.93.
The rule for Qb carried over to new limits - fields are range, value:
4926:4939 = 2.388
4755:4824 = 2.566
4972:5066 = 2.339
